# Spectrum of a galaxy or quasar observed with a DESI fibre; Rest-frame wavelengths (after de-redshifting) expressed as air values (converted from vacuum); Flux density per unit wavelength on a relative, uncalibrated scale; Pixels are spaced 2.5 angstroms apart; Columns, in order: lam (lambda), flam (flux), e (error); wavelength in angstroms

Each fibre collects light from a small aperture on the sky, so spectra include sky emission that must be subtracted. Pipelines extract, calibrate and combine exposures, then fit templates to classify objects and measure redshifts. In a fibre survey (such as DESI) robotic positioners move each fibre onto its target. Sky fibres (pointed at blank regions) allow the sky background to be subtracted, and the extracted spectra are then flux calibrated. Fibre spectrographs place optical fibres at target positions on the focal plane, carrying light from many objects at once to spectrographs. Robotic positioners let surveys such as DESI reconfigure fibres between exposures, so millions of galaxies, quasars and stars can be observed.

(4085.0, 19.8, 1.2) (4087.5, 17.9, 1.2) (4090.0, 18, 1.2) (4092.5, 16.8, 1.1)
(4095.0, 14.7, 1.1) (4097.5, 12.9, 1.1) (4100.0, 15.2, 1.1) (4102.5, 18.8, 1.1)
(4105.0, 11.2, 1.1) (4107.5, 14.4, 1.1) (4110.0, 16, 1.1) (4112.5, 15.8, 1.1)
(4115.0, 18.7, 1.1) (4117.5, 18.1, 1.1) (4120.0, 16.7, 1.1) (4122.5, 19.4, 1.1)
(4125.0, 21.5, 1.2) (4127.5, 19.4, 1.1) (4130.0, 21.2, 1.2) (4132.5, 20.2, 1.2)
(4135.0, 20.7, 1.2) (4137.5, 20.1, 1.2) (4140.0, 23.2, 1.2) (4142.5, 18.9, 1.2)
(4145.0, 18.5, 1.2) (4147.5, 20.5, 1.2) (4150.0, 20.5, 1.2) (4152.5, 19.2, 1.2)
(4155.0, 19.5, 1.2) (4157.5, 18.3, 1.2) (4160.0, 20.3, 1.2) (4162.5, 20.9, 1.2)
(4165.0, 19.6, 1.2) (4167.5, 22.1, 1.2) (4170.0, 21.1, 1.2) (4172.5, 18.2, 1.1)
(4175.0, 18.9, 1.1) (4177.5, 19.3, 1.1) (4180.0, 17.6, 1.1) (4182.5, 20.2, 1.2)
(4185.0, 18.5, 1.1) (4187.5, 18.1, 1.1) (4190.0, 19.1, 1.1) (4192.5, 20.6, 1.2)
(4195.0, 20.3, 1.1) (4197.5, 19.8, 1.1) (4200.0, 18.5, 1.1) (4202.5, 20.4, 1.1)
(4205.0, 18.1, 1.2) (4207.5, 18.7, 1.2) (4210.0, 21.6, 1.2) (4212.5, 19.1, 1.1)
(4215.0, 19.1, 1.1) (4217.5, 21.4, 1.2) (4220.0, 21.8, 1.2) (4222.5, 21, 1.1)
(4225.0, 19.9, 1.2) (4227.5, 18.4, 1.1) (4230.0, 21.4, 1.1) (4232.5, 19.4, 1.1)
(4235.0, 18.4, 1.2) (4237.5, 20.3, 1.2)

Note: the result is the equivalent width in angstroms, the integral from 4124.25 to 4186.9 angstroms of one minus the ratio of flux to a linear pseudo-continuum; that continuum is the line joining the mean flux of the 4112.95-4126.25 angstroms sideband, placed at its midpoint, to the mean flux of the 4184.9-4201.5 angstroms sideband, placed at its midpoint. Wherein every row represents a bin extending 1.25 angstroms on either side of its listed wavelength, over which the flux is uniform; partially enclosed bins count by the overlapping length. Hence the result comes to -3.0 angstroms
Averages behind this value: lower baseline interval 18.7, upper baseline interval 19.3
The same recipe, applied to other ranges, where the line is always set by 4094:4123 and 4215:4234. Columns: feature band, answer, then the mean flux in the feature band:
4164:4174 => -1.1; 20.2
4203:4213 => 0.1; 19.5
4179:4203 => -0.3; 19.3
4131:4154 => -4.0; 20.2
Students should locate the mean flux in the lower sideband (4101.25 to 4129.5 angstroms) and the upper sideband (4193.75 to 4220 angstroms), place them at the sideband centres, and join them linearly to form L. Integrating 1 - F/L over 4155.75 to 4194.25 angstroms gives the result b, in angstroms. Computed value -1.2 angstroms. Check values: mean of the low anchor 17.4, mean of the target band 19.5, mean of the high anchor 19.8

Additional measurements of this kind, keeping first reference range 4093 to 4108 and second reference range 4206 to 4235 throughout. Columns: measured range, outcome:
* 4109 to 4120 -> -1.3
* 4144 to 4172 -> -4.5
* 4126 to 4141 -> -4.3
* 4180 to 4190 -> -0.2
